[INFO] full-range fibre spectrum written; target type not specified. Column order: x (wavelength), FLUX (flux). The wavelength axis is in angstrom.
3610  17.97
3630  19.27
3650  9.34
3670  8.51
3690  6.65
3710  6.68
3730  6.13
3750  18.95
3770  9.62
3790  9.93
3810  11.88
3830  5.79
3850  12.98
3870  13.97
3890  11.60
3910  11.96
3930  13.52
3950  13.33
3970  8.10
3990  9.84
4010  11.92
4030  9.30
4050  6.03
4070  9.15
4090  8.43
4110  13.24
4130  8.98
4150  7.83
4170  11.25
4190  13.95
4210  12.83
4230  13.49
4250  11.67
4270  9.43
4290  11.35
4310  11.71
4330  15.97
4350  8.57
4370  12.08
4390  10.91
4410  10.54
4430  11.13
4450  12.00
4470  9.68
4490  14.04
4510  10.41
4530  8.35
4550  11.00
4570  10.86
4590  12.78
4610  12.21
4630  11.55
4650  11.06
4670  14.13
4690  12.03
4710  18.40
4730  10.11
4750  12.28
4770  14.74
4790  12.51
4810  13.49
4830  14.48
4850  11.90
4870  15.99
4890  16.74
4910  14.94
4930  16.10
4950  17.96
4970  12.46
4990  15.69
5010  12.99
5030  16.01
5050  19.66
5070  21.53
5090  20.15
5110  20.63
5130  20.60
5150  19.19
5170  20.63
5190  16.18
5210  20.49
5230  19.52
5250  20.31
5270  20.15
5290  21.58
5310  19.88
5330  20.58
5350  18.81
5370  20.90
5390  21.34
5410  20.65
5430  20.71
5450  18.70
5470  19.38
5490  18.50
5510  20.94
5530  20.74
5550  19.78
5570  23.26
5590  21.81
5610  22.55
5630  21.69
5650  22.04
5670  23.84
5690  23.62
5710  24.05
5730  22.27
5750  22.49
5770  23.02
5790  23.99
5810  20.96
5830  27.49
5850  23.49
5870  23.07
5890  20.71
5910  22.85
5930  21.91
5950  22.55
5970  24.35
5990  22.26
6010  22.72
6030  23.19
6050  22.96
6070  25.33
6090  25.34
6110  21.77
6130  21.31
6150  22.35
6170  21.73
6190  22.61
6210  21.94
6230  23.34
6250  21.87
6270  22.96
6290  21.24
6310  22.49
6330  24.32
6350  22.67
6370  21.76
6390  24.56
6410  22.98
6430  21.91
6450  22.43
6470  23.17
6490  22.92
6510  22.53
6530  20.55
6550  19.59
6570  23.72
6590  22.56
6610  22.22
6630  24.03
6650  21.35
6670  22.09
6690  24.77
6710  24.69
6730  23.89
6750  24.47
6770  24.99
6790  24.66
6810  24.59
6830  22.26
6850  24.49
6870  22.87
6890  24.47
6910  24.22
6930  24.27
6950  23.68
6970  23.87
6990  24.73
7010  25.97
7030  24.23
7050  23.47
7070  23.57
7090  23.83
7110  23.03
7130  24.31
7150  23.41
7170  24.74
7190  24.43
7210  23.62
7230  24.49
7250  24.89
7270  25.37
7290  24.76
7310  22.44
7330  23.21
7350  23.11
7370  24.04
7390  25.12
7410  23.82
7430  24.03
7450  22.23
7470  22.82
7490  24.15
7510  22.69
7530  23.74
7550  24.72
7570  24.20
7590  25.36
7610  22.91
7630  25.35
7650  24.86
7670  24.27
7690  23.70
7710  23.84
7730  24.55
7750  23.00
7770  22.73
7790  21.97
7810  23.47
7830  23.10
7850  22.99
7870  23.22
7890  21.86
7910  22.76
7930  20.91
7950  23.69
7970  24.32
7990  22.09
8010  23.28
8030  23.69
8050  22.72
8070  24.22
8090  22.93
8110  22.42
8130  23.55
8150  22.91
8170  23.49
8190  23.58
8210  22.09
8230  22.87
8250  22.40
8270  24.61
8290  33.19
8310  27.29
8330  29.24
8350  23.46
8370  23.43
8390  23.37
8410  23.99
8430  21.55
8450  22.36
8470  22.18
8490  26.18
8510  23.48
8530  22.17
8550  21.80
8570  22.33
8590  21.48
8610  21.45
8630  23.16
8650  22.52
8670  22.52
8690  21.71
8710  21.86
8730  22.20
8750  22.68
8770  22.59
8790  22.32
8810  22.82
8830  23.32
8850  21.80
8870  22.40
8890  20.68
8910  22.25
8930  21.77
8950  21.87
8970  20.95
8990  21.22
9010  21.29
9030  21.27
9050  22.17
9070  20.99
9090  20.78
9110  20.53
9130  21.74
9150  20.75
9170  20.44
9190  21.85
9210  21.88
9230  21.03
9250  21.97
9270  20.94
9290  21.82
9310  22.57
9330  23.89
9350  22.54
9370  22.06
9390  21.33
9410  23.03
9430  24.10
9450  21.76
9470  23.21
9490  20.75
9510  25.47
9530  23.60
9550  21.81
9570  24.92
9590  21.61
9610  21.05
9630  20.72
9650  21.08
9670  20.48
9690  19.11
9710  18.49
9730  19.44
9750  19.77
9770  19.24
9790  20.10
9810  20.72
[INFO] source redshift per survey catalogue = 0.26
